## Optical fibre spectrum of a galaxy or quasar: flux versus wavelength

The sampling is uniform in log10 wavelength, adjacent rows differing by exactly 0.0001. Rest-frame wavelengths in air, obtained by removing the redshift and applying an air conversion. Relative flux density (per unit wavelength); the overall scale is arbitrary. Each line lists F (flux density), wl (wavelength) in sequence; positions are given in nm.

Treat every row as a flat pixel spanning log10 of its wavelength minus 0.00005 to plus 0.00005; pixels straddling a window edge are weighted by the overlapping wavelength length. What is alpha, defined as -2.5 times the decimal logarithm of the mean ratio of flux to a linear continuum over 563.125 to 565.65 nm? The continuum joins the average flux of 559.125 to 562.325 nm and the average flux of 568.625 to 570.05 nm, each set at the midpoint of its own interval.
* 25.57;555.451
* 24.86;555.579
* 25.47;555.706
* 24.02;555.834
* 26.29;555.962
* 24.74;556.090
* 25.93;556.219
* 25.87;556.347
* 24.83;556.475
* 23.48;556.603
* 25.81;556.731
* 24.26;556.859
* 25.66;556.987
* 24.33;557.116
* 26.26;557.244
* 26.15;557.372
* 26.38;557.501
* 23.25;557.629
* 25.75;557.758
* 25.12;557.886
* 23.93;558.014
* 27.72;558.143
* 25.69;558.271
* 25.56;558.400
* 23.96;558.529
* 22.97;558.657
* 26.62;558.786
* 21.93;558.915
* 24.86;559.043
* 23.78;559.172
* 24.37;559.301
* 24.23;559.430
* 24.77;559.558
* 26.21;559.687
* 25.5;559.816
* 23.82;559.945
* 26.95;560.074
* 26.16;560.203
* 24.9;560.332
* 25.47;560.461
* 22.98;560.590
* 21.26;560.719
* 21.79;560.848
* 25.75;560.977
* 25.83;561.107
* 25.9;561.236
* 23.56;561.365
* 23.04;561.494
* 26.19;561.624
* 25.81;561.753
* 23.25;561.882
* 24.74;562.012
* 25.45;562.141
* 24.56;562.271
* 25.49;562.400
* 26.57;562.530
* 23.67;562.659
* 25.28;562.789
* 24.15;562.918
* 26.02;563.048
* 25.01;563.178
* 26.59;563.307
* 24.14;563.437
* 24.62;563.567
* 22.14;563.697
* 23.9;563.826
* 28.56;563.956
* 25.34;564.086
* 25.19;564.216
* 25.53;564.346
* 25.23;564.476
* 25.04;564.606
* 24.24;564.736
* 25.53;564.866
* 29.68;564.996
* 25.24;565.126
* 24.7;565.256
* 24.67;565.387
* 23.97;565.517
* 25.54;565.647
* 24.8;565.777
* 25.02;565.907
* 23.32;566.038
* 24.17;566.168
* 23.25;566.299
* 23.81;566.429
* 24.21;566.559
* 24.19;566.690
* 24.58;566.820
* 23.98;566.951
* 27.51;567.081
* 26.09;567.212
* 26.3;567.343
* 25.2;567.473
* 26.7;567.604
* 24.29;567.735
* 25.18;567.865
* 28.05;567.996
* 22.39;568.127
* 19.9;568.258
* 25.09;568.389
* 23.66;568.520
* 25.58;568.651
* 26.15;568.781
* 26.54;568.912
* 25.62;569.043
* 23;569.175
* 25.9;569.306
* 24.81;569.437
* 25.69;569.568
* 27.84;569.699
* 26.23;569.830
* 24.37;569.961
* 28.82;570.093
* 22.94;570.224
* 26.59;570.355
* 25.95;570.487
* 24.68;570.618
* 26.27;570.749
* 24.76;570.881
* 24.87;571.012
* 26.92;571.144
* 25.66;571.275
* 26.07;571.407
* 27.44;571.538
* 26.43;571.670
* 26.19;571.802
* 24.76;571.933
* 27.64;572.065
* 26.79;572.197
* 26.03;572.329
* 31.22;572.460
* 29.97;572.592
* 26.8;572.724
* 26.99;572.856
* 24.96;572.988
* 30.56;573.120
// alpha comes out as -0.01 mag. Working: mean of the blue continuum 24.7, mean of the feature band 25.2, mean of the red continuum 25.7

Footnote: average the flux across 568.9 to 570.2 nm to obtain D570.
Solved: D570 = 25.8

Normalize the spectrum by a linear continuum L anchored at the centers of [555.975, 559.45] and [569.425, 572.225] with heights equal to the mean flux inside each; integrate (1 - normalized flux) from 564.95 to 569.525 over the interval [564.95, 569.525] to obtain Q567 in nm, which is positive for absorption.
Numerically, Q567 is 0.14 nm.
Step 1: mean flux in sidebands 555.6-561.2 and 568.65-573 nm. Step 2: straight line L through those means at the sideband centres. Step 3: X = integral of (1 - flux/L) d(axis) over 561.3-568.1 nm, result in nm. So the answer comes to 0.14 nm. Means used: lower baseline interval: 24.9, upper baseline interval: 26.2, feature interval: 25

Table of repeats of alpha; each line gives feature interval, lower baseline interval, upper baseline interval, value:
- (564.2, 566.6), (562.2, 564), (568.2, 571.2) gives 0.01 mag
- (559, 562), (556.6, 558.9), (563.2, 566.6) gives 0.02 mag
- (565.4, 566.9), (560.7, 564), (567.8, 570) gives 0.03 mag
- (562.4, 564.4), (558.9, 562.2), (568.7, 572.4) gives -0.01 mag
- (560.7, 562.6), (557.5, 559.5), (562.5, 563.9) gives 0.00 mag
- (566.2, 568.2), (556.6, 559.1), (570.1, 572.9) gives 0.04 mag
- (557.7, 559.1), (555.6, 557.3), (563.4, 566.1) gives 0.01 mag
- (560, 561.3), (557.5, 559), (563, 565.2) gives 0.02 mag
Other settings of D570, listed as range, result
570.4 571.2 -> 25.6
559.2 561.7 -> 24.7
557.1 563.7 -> 24.8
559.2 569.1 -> 24.9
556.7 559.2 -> 25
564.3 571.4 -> 25.2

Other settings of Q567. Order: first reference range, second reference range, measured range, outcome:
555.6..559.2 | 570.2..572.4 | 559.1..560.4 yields 0.01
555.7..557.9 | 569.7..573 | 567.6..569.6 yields 0.10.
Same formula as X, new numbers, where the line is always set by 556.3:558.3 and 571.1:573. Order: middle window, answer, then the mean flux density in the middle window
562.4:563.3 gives 0.02 nm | 25.2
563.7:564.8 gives 0.04 nm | 25.2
